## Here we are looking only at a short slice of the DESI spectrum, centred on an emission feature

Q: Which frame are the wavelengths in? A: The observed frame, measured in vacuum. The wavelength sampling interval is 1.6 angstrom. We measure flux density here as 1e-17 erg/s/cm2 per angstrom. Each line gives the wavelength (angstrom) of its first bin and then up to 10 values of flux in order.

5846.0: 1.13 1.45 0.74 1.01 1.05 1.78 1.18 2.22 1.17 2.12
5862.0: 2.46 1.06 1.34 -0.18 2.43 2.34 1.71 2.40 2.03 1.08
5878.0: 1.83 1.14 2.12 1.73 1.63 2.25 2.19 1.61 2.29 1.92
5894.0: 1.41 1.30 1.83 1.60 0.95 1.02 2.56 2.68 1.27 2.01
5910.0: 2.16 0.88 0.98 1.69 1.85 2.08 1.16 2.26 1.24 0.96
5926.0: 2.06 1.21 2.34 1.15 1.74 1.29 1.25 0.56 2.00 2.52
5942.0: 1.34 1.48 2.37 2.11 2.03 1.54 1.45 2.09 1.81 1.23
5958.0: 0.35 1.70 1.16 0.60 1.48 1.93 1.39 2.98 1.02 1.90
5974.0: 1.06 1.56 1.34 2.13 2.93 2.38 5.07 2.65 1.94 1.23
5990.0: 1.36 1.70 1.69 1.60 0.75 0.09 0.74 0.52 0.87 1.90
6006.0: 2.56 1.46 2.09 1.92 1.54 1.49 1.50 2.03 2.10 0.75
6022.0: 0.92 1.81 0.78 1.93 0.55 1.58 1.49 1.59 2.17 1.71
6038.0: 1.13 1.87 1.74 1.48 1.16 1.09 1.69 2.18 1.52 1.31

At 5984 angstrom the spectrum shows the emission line H-beta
